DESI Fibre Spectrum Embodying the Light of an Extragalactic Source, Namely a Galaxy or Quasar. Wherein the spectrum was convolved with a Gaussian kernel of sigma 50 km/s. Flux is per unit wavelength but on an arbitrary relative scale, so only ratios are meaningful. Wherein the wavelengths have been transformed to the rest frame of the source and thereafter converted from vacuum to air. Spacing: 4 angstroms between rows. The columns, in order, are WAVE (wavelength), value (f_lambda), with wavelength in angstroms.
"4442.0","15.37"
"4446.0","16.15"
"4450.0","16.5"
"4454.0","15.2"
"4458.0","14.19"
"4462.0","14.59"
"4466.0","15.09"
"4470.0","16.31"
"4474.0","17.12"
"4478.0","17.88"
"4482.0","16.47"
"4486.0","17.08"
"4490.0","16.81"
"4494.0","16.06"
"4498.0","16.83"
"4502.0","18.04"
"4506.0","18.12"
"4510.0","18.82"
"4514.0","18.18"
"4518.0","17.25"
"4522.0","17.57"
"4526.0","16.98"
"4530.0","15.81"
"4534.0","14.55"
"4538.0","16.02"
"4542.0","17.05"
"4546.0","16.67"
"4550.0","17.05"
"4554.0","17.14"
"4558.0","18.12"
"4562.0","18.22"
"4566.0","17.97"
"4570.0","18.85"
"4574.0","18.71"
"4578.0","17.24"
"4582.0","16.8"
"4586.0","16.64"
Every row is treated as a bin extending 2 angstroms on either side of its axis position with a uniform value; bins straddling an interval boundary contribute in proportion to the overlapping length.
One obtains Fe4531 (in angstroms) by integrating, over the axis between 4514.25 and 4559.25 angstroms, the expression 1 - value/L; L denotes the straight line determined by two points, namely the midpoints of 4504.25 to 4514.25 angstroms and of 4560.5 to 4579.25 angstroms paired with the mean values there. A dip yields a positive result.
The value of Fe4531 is 3.8 angstroms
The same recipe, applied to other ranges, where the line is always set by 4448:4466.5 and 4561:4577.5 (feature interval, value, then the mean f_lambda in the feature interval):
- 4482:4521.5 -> -2.5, 17.4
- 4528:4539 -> 1.2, 15.4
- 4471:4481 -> -1.0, 17.3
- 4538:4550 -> 0.6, 16.8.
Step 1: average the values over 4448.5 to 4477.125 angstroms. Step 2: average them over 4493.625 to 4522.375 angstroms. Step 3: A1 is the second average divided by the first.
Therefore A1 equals 1.13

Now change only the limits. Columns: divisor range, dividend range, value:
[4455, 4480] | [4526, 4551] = 1.02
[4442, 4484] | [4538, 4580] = 1.11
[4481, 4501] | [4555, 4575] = 1.09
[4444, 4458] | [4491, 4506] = 1.09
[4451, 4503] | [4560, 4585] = 1.10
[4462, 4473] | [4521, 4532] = 1.07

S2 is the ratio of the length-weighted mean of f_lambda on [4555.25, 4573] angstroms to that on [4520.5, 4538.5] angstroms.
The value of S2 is 1.13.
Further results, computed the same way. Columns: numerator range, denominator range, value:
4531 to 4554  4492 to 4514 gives 0.93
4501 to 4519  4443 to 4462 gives 1.18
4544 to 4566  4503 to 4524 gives 0.97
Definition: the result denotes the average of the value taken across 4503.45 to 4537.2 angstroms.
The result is 17.1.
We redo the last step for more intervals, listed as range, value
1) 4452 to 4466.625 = 14.7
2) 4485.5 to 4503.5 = 16.9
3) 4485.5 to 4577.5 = 17.3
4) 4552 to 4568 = 17.9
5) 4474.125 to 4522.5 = 17.4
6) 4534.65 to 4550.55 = 16.5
